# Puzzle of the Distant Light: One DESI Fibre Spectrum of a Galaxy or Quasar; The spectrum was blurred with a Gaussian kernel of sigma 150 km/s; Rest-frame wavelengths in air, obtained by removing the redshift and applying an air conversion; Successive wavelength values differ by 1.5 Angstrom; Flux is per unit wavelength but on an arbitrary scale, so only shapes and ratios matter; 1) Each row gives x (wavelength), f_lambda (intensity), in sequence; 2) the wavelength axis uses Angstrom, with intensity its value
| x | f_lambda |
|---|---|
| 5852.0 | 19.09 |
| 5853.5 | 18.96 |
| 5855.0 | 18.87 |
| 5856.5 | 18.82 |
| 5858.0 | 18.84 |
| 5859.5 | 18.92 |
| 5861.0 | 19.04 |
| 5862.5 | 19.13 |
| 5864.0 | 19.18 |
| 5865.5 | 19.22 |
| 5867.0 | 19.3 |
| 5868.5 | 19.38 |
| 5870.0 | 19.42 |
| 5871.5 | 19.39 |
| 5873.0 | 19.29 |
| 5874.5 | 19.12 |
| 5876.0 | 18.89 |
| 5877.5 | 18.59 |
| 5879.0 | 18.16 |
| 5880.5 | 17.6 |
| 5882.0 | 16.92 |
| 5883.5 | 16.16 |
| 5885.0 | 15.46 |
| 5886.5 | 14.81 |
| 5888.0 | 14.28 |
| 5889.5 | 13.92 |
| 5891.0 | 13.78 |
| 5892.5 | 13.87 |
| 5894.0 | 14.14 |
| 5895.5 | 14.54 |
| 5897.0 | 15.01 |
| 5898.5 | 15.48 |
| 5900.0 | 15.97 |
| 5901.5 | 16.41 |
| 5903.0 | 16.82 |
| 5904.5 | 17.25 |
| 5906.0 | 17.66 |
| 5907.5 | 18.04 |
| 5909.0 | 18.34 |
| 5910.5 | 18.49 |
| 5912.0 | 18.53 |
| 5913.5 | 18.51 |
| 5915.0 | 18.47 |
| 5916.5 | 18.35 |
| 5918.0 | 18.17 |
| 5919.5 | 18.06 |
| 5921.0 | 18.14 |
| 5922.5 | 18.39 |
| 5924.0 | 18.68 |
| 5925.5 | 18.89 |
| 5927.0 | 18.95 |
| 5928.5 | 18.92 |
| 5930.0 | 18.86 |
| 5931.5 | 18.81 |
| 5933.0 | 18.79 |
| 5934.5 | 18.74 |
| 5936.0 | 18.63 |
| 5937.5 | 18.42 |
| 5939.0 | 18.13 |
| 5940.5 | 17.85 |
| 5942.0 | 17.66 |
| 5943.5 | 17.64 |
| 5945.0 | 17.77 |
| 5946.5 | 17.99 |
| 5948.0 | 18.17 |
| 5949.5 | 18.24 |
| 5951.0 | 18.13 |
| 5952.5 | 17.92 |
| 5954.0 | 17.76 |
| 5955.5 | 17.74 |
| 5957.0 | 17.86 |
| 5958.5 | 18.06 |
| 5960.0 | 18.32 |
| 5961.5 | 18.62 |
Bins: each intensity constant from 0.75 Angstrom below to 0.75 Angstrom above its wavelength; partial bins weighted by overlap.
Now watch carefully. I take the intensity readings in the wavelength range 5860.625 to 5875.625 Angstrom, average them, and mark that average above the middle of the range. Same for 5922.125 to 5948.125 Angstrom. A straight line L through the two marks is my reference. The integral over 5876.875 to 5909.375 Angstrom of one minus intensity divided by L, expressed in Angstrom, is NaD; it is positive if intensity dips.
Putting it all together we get 5.00 Angstrom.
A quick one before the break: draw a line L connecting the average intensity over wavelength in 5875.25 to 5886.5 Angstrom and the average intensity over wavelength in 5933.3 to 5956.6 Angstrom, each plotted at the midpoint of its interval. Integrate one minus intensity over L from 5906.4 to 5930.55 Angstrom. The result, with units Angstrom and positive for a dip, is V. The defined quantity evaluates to -1.0 Angstrom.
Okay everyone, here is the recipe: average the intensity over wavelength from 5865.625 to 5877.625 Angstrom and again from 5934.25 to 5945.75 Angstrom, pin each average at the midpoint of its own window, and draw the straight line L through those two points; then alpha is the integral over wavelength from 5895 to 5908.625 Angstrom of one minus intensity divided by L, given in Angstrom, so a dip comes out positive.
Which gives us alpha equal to 1.6 Angstrom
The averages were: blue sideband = 19.2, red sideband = 18.1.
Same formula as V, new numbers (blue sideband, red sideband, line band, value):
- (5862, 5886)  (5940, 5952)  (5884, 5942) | 2.9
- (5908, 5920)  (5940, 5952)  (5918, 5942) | -0.5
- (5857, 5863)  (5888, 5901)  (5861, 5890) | -1.4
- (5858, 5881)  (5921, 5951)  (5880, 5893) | 2.5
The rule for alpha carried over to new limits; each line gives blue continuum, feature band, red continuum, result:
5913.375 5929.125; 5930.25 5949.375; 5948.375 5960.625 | 0.0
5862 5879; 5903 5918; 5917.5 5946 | 0.4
